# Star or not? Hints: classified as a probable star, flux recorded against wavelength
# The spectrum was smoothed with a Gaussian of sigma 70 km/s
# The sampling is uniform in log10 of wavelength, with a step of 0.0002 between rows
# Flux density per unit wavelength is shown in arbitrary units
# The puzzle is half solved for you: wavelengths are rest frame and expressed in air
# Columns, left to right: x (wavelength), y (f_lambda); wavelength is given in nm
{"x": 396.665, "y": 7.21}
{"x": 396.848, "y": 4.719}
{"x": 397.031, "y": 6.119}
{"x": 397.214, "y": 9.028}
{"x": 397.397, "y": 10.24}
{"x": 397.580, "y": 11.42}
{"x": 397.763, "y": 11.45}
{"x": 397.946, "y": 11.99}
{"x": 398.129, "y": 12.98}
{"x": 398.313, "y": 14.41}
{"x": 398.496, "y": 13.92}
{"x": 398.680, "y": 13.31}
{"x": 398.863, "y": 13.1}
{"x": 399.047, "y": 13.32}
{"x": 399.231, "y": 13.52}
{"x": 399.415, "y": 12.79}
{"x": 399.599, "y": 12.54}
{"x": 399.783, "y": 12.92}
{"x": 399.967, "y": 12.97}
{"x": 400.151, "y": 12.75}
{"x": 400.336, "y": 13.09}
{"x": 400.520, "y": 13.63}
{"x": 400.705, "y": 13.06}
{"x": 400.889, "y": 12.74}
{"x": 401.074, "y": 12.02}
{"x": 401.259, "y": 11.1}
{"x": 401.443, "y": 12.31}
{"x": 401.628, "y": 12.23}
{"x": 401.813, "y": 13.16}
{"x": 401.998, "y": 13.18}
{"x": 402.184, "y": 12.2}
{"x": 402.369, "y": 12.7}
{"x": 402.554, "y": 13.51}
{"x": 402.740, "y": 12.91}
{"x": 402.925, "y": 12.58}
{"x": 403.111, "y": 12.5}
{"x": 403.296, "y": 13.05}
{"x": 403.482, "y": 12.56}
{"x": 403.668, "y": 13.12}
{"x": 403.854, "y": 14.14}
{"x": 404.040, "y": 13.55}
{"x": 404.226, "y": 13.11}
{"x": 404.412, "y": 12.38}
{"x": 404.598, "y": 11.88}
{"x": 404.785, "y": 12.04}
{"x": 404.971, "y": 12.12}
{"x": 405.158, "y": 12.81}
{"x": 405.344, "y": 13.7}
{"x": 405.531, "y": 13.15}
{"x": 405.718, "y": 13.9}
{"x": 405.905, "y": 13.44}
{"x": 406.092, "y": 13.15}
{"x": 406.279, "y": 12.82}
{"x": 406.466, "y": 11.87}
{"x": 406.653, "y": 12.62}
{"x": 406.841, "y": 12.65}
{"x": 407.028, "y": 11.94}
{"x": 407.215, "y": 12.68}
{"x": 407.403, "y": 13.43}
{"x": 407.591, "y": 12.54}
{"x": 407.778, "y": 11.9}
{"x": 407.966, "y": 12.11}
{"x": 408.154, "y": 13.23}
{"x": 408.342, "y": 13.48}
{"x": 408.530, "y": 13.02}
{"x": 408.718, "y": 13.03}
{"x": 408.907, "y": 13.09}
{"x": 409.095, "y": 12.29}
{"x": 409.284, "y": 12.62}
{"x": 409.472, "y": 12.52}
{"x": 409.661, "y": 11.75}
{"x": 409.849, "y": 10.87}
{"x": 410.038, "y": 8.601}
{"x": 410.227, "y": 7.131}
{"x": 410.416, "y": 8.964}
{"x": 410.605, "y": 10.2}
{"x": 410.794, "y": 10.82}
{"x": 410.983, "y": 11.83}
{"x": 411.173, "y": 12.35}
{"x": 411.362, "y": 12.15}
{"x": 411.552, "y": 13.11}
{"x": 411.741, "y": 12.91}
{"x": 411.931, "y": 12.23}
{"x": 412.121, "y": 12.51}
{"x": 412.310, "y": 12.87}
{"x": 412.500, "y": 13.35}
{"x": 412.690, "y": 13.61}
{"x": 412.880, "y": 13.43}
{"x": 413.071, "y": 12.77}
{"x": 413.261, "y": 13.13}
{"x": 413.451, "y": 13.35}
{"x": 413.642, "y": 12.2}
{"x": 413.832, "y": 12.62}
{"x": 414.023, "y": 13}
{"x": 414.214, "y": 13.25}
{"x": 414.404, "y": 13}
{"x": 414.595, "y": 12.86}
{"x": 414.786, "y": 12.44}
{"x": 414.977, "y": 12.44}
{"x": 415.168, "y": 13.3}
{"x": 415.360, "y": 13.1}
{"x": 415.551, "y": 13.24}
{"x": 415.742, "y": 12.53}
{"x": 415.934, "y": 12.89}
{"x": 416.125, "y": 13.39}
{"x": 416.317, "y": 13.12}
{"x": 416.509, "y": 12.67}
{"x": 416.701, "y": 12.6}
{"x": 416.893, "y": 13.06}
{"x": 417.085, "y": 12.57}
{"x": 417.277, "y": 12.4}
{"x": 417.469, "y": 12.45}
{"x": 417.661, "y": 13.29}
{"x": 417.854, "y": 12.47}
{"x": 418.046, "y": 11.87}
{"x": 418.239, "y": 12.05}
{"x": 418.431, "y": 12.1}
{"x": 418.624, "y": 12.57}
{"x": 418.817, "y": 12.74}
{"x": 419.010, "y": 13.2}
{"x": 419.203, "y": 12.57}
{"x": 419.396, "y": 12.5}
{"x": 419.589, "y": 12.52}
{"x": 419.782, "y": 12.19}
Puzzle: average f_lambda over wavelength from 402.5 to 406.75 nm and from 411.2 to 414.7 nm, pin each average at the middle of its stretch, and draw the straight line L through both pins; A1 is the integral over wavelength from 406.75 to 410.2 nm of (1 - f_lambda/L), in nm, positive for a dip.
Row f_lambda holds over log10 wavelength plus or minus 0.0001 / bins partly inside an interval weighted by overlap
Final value 0.18 nm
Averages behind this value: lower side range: 12.9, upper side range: 12.9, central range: 12.2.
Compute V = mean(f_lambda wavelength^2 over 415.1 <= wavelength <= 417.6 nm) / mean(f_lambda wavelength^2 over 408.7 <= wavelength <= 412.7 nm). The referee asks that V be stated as 1.13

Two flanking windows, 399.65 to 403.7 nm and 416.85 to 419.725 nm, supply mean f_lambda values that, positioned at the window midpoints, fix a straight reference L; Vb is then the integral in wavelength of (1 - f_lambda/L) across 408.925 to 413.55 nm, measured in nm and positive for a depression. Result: 0.26 nm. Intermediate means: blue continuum 12.7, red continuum 12.5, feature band 11.9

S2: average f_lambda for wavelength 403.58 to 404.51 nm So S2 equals 13.3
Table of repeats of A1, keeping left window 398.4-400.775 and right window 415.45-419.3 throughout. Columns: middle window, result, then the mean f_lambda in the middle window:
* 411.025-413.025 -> 0.00 nm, 12.8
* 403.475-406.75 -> 0.02 nm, 12.9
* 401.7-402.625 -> 0.01 nm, 12.9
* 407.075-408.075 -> 0.03 nm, 12.5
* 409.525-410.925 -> 0.32 nm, 9.9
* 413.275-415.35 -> -0.02 nm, 12.9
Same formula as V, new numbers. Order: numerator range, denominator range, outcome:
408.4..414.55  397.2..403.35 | 1.02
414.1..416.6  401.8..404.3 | 1.06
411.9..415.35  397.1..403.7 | 1.09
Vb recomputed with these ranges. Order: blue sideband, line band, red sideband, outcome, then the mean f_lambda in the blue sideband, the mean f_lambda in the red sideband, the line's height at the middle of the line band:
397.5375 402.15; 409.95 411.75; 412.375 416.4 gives 0.31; 12.8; 13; 13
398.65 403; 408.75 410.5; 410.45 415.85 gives 0.24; 12.8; 12.6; 12.7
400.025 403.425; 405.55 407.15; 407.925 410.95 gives -0.11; 12.7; 11.5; 12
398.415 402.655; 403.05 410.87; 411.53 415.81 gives 0.36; 12.9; 12.9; 12.9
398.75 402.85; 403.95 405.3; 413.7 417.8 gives 0.02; 12.8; 12.9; 12.8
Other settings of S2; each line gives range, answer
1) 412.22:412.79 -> 13.3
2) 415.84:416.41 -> 13.1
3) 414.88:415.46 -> 12.9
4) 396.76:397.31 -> 6.66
